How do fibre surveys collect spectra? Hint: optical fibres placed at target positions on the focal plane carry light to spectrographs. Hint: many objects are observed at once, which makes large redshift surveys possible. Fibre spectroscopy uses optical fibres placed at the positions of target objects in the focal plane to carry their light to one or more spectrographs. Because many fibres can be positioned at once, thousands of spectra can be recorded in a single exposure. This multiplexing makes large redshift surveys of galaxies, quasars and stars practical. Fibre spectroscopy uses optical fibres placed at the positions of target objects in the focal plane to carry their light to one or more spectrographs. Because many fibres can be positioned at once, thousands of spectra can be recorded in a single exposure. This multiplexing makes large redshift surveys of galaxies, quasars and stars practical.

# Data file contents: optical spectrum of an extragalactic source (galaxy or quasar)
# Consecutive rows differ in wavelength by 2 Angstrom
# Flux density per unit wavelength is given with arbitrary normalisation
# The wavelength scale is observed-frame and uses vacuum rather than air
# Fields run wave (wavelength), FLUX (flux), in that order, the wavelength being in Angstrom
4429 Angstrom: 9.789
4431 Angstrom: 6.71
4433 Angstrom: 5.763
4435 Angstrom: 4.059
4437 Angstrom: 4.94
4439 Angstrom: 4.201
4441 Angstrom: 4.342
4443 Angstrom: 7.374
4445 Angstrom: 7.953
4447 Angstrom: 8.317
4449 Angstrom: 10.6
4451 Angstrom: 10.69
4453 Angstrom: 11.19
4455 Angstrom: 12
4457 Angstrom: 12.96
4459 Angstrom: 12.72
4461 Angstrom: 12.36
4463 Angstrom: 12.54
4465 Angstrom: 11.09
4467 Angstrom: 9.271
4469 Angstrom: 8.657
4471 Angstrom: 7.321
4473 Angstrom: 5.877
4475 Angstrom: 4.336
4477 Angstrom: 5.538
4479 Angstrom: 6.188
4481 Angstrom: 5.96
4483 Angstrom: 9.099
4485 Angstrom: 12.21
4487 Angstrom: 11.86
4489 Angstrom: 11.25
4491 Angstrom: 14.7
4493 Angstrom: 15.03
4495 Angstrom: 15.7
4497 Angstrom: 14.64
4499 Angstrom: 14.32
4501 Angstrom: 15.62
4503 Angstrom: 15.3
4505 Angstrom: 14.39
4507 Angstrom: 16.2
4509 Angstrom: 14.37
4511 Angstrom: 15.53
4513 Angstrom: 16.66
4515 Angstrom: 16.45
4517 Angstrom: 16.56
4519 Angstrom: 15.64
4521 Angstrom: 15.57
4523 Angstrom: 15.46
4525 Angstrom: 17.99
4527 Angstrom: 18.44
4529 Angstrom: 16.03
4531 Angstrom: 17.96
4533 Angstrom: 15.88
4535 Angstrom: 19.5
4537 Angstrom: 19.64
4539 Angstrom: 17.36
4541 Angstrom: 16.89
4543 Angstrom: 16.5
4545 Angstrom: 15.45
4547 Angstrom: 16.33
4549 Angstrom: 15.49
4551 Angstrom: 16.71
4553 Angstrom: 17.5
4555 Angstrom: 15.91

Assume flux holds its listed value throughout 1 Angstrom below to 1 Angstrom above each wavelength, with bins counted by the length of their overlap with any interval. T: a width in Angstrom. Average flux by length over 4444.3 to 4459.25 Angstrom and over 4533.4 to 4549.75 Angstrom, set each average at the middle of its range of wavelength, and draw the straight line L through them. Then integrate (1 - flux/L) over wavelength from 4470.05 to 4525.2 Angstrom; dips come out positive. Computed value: 5.68 Angstrom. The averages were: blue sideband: 10.8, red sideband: 17.1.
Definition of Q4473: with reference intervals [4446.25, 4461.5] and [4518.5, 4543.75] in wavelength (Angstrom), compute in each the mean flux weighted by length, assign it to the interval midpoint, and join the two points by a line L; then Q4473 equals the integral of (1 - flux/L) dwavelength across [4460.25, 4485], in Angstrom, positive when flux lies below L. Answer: 8.5 Angstrom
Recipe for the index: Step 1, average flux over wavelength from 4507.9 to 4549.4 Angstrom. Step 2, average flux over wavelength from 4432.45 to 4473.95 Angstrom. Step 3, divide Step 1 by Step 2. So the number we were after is 1.9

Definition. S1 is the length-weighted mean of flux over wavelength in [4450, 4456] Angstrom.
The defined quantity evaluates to 11.3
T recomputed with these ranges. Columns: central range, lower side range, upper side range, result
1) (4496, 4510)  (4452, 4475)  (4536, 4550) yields -1.5 Angstrom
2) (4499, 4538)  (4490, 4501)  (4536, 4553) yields -1.4 Angstrom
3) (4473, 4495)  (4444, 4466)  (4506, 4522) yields 6.3 Angstrom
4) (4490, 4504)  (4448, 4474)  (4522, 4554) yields -1.5 Angstrom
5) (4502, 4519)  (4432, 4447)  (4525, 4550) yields -2.0 Angstrom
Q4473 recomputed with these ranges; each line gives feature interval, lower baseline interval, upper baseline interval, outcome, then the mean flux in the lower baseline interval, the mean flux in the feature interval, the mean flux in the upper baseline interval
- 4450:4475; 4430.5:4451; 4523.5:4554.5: -4.43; 6.63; 10.3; 17.1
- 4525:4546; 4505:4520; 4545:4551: -1.96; 15.8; 17.4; 16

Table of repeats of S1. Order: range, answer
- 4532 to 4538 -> 18.3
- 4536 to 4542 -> 18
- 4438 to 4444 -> 5.31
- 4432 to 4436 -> 4.91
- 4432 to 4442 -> 4.66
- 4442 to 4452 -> 8.99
